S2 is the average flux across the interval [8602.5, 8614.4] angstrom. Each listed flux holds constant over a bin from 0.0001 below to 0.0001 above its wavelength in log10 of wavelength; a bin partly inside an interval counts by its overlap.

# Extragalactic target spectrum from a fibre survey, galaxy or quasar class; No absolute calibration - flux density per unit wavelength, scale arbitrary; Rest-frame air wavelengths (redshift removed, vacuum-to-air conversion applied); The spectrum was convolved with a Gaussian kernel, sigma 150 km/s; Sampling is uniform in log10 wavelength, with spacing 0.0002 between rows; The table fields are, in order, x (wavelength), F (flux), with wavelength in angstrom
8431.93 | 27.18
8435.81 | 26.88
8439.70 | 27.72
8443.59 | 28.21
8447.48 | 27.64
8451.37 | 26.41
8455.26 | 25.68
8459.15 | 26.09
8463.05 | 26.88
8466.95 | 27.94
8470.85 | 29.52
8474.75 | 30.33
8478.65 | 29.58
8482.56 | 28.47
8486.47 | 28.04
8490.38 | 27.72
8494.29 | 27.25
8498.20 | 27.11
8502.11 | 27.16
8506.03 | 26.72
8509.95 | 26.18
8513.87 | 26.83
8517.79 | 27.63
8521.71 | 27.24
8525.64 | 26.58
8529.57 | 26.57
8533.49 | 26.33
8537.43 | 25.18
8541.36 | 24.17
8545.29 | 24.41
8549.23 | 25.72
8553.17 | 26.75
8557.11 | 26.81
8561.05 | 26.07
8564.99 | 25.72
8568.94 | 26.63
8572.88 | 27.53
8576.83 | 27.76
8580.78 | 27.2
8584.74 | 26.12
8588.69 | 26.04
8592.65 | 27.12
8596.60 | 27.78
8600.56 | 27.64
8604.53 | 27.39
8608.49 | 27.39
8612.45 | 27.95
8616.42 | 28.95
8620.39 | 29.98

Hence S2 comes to 27.6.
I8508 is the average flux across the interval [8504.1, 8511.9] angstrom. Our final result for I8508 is 26.4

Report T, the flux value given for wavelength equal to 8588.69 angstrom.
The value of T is 26.04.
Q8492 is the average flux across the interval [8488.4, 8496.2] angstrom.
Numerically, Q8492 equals 27.5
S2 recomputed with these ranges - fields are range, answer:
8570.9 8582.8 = 27.5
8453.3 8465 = 26.2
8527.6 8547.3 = 25.3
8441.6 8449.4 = 27.9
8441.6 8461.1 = 26.8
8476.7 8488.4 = 28.7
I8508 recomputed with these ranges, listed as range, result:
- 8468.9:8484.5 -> 29.5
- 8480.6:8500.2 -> 27.7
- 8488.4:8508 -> 27.2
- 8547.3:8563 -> 26.3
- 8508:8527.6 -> 26.9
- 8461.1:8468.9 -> 27.4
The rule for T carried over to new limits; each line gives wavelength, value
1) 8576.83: 27.76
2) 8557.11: 26.81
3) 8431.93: 27.18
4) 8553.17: 26.75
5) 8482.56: 28.47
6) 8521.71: 27.24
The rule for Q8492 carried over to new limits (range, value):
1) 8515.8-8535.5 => 26.9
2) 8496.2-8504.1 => 27.1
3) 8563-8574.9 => 26.6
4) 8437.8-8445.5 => 28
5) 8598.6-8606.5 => 27.5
